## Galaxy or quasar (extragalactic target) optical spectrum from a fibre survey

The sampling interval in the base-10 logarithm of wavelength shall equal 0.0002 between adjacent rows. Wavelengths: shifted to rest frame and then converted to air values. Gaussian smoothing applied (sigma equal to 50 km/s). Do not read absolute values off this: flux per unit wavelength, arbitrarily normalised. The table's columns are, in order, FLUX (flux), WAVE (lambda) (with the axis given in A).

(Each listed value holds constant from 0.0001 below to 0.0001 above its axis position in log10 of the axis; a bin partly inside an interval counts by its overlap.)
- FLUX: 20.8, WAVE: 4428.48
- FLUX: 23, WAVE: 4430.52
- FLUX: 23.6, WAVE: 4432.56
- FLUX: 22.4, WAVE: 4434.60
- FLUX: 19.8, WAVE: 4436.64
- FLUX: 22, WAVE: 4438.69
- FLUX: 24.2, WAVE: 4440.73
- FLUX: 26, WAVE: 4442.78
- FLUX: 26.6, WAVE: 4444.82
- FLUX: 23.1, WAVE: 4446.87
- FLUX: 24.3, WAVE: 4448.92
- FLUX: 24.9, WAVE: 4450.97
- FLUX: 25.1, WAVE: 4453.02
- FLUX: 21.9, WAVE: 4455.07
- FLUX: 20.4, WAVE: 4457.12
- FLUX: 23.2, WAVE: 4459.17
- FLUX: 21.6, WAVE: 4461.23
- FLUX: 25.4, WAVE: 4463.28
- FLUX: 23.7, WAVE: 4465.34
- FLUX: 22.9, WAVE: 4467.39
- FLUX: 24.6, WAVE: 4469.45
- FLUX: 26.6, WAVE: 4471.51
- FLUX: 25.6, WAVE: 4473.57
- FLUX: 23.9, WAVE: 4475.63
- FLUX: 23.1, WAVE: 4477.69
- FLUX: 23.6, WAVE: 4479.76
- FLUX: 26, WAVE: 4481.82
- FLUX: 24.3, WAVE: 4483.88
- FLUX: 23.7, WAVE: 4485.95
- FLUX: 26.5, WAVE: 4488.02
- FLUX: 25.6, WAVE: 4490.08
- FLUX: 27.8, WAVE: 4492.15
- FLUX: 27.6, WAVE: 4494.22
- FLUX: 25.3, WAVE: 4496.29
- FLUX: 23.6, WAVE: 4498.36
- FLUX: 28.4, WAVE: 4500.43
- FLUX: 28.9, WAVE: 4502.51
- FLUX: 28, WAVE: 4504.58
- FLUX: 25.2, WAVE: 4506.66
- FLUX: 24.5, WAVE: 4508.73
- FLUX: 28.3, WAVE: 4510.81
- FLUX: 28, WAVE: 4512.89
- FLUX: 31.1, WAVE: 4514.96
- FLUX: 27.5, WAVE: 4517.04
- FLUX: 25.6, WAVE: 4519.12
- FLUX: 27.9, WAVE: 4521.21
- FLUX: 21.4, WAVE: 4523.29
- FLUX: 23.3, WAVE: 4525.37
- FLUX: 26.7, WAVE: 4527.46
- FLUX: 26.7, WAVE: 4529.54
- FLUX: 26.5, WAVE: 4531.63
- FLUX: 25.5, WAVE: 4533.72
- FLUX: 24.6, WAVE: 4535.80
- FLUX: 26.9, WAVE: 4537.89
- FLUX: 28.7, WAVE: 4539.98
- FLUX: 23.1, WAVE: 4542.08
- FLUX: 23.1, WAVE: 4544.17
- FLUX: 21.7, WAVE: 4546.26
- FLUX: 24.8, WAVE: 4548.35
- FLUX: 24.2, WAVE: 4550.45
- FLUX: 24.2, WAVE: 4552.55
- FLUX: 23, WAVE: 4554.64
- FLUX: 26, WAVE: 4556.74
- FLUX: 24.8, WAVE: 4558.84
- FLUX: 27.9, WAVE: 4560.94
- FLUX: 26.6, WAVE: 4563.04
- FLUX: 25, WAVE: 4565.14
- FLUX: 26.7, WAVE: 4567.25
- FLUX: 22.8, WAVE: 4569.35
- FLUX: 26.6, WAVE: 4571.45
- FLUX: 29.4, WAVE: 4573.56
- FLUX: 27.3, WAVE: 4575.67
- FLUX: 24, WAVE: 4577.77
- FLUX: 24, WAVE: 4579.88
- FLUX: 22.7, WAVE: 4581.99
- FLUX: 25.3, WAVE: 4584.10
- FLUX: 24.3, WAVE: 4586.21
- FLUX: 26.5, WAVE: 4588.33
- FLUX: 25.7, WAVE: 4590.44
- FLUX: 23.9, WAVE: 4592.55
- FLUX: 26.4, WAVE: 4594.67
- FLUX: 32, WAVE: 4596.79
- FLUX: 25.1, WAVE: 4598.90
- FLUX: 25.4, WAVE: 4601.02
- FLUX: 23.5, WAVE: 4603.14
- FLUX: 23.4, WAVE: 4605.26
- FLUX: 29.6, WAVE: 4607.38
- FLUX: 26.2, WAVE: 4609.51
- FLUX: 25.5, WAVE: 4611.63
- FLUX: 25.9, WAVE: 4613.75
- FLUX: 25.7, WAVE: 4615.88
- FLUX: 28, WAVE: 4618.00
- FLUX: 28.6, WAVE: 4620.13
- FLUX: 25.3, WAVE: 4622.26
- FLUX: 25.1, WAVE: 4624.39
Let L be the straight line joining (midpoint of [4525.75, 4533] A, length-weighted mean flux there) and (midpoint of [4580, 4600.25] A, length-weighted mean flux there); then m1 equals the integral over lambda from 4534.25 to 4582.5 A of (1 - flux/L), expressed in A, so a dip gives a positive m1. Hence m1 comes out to 1.5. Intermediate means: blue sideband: 26.3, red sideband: 25.7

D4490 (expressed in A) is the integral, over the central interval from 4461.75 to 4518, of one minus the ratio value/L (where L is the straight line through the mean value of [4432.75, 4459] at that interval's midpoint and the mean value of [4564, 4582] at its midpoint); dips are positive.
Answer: -4.0 A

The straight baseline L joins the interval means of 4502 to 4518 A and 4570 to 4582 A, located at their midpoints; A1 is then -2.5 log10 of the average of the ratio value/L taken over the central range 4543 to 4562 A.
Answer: 0.09 mag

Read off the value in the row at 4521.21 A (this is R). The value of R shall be 27.9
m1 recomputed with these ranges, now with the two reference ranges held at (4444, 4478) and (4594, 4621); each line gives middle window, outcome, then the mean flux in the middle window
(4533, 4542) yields -0.3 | 26.1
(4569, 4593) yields 0.7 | 25.3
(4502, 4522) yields -2.1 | 27.5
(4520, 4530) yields 0.0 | 25.1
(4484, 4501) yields -1.0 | 25.9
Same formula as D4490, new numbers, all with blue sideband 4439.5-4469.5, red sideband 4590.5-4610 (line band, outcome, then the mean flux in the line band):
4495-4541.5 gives -3.03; 26.5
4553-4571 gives 0.12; 25.4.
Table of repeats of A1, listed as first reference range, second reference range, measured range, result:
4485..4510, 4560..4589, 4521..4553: 0.045 mag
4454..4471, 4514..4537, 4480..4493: -0.056 mag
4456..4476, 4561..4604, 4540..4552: 0.056 mag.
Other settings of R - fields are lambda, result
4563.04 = 26.6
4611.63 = 25.5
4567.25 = 26.7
